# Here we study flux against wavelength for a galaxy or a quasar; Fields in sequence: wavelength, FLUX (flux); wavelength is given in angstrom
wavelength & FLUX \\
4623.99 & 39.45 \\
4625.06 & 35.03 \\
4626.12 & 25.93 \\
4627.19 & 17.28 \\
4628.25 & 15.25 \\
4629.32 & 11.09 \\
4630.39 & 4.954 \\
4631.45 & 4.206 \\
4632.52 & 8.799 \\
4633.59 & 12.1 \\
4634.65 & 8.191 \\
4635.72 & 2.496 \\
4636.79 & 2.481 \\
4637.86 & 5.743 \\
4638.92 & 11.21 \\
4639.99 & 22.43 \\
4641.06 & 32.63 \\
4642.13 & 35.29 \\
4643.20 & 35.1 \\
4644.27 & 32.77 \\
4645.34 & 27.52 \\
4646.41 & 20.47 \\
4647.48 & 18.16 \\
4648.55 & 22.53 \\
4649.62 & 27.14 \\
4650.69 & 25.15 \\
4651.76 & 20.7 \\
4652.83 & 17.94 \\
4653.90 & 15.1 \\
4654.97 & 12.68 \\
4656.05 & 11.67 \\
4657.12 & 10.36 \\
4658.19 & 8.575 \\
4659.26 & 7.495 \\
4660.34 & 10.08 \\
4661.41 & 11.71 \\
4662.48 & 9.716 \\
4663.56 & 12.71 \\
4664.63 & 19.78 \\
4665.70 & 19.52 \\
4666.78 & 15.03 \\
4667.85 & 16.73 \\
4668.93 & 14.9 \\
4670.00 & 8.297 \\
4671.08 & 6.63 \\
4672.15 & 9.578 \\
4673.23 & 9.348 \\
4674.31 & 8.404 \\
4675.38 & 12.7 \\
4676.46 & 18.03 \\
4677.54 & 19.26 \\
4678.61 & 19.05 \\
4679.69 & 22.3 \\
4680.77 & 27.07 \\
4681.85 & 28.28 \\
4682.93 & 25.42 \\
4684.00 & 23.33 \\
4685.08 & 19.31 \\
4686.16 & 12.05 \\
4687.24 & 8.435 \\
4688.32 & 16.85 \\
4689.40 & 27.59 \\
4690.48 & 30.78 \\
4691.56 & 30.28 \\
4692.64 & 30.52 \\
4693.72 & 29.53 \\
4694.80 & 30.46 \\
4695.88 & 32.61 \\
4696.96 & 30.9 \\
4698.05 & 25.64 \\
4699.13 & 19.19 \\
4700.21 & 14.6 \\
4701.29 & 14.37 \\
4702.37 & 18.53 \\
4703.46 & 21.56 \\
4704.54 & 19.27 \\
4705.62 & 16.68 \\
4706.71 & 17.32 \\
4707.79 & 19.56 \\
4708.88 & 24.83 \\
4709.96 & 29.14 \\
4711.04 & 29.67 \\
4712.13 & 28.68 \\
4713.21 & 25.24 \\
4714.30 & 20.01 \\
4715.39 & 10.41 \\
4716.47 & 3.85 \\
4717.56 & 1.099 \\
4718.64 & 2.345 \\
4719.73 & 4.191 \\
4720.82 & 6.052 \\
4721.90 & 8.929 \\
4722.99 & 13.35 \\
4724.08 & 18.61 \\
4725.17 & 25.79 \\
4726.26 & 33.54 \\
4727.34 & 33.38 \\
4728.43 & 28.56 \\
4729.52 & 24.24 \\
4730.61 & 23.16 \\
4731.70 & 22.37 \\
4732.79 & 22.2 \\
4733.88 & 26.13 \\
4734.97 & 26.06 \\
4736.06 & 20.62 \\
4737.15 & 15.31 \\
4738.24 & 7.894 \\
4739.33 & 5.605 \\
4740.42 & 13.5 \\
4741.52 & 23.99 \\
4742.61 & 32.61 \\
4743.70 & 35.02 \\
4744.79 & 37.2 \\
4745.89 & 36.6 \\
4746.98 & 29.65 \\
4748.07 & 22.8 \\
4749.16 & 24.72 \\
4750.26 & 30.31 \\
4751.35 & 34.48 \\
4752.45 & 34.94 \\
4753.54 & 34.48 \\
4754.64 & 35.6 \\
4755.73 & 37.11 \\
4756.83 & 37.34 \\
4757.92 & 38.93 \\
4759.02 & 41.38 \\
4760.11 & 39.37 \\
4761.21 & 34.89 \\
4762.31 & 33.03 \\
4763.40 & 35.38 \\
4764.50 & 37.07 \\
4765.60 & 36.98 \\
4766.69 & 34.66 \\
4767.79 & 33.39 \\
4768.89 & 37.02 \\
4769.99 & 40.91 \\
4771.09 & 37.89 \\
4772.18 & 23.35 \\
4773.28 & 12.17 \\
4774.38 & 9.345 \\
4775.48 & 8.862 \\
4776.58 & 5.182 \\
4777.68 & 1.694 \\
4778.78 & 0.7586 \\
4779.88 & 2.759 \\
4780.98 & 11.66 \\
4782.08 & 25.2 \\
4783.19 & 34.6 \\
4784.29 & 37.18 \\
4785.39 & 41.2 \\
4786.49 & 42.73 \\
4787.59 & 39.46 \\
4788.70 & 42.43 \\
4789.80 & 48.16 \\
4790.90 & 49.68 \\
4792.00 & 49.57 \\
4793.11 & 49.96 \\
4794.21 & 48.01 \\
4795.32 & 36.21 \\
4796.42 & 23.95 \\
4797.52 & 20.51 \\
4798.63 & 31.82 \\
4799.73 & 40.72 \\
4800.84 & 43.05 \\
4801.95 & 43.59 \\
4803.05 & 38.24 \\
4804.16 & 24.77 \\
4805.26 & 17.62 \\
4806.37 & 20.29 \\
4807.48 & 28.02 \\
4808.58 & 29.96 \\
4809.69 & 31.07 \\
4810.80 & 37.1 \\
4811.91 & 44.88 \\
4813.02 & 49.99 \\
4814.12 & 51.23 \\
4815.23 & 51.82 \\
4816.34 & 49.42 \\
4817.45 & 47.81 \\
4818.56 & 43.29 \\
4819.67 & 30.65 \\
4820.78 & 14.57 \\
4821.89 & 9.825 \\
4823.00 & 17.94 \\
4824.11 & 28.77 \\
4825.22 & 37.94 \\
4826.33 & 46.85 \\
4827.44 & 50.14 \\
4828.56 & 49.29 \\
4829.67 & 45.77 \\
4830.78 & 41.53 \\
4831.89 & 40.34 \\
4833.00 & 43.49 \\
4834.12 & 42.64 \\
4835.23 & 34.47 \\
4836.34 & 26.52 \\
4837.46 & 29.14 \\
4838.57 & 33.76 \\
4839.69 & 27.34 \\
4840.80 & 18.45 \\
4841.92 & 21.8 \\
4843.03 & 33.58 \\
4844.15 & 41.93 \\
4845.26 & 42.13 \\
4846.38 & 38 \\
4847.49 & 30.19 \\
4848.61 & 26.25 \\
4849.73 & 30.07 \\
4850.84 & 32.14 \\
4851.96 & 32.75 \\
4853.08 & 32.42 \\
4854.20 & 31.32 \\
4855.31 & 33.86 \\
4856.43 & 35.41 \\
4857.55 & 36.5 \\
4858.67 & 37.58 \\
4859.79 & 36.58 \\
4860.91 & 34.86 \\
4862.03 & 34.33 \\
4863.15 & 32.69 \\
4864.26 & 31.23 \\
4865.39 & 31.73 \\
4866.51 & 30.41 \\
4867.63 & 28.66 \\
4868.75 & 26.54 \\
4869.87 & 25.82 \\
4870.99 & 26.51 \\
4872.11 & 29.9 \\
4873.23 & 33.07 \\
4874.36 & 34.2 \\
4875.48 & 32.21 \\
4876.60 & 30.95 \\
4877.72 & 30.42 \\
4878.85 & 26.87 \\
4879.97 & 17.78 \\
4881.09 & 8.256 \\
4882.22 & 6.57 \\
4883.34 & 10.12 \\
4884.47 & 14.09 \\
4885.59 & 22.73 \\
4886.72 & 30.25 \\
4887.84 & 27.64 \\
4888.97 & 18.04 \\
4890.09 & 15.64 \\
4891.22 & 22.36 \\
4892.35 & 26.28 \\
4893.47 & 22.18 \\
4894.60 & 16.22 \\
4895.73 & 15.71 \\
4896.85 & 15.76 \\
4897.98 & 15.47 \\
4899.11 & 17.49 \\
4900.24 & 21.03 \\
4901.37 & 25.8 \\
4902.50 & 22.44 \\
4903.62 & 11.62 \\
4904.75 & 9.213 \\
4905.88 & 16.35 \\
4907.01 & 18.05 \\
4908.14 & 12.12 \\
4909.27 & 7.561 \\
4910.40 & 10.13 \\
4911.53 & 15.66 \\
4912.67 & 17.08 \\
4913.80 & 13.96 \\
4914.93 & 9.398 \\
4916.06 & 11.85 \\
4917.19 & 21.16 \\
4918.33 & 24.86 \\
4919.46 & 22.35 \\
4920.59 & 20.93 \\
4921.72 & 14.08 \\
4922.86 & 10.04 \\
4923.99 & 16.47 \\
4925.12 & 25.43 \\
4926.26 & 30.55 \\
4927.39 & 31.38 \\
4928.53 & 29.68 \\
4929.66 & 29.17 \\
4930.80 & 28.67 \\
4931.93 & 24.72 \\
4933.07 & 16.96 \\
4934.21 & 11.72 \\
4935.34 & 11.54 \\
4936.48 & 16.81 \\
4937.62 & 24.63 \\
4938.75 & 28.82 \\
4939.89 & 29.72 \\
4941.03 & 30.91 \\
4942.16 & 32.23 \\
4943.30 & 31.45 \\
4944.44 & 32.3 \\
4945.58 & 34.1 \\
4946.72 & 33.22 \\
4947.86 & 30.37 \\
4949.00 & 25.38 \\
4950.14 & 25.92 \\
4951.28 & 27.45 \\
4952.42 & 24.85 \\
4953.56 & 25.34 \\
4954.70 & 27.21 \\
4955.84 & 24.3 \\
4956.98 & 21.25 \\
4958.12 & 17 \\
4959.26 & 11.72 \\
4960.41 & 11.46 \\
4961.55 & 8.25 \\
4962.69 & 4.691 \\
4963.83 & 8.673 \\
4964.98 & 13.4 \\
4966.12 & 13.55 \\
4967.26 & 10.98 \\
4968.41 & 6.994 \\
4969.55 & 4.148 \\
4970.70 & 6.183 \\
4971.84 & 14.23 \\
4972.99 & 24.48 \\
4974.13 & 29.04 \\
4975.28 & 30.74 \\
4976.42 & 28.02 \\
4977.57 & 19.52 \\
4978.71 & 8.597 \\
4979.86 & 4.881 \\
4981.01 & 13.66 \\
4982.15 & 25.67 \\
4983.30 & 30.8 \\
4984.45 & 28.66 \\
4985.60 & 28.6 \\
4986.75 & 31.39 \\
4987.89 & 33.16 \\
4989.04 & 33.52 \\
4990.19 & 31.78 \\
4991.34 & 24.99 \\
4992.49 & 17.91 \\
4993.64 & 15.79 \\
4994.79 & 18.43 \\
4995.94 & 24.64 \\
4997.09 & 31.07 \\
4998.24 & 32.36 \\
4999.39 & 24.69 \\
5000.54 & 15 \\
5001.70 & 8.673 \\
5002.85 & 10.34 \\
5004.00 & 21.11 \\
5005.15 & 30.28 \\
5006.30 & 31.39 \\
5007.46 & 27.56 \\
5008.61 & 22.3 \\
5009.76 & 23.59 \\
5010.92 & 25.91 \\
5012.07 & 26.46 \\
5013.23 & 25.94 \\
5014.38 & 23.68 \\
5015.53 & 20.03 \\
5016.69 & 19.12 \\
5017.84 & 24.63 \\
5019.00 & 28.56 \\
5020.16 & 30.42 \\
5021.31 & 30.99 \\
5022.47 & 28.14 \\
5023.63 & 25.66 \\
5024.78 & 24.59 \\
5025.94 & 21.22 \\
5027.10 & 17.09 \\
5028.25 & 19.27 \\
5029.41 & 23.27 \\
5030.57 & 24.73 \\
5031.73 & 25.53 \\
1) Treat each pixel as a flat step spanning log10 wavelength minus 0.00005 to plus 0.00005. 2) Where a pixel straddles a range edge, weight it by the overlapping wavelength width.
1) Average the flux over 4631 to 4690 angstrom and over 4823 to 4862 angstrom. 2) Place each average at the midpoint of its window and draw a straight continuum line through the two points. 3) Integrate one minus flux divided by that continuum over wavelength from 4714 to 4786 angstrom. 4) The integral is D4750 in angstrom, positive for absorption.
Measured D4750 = 4.5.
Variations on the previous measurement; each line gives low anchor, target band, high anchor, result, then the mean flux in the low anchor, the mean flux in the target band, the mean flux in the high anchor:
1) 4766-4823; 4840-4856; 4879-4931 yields -4.06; 31.8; 31.7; 18.5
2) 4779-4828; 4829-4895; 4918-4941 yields 0.49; 35.3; 29.4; 22.6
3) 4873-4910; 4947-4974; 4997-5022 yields 6.04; 19.7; 17.2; 24.2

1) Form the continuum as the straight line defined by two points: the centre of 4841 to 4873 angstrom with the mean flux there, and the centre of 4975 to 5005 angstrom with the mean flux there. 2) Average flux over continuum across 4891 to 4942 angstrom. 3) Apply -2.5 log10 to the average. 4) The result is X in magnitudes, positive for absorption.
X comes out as 0.39 mag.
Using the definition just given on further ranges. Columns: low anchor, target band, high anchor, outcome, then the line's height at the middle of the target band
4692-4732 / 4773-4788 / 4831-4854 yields 0.37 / 27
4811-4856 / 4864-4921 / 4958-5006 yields 0.39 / 29.3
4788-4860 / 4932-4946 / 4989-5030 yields 0.14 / 28.4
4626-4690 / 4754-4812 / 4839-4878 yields -0.22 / 26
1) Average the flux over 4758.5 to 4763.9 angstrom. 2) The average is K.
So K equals 36.8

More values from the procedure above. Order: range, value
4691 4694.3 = 30.1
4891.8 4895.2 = 21.5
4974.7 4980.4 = 18.4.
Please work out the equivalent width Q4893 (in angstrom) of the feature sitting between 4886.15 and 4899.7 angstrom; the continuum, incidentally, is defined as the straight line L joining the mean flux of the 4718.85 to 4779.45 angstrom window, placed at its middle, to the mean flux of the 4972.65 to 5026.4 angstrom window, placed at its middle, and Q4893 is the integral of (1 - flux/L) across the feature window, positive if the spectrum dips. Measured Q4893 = 2.5 angstrom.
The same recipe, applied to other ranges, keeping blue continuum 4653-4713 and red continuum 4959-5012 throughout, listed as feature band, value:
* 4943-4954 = -4.9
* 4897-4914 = 3.6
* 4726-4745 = -4.5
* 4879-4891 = 1.3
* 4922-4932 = -2.5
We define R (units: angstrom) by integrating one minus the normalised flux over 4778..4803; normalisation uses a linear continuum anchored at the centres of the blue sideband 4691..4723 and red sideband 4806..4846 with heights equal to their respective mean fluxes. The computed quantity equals -2.58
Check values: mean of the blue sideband 19.4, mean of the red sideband 36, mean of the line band 34.5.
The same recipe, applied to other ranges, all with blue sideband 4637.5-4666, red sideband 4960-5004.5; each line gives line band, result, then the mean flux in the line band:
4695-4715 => -4.1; 22.7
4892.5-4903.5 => 0.0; 19.1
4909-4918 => 2.5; 13.8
